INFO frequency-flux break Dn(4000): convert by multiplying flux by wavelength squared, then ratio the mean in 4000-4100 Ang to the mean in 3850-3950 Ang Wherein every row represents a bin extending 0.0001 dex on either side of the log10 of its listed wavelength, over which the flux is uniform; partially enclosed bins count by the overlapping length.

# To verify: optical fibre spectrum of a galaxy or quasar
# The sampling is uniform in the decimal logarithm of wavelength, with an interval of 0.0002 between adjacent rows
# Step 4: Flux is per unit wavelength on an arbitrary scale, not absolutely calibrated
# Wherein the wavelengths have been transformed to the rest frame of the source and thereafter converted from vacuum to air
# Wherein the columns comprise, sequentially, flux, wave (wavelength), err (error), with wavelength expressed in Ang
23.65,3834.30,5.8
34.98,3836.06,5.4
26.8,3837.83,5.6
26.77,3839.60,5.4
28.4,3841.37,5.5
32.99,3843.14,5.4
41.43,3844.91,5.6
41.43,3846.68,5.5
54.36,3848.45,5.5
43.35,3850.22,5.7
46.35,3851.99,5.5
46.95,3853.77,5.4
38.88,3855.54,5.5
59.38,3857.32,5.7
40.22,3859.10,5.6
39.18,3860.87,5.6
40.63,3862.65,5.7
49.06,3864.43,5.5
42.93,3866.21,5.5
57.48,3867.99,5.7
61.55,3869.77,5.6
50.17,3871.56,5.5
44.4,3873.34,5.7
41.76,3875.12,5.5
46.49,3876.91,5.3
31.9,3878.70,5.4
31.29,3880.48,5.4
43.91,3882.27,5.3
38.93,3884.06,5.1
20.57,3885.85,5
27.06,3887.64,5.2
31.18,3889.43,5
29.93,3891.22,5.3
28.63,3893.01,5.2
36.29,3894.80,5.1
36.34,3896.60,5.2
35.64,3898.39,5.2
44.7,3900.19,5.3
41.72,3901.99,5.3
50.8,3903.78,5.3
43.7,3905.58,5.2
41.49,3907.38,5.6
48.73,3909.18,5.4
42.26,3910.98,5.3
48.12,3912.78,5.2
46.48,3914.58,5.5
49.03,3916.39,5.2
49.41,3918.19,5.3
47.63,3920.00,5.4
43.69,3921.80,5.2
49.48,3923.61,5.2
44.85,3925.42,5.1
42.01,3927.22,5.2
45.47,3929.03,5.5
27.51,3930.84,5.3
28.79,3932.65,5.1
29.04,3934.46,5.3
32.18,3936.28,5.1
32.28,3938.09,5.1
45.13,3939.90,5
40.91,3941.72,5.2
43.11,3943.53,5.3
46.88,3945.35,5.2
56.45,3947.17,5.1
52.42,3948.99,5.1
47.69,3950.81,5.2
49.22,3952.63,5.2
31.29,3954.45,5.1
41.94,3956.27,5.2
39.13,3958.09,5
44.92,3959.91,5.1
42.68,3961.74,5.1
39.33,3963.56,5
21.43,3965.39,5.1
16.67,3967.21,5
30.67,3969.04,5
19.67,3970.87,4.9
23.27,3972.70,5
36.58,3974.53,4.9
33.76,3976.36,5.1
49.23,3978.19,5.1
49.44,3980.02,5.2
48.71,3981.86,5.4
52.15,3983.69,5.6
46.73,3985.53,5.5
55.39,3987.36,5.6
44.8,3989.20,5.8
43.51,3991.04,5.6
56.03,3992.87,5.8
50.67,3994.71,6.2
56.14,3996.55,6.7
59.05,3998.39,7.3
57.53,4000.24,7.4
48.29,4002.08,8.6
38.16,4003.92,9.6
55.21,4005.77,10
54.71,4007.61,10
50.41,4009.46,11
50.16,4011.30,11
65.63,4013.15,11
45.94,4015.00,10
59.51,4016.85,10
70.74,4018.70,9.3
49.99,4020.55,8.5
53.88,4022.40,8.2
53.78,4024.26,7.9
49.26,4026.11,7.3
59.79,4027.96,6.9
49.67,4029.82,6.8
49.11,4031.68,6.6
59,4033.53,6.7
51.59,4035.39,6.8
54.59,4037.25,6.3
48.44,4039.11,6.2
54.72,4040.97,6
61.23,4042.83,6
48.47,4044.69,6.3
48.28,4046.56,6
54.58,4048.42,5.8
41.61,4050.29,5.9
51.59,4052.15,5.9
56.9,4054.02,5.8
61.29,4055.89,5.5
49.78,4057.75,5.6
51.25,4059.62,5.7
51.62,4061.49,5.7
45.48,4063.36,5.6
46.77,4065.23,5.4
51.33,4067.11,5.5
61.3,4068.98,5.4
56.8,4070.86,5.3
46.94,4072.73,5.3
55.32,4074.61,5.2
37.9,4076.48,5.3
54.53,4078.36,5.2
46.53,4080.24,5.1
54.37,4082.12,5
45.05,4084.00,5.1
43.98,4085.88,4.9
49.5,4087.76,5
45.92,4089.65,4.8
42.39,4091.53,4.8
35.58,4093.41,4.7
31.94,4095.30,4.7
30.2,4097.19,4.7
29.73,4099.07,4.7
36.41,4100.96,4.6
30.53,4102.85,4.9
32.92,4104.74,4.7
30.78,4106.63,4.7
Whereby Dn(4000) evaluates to 1.29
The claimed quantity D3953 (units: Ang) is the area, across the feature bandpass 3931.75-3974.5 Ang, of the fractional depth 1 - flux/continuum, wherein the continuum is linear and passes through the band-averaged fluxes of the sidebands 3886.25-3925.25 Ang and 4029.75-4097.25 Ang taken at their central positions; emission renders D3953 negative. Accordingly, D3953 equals 6.44 Ang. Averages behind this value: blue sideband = 41.4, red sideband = 49.6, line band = 37.2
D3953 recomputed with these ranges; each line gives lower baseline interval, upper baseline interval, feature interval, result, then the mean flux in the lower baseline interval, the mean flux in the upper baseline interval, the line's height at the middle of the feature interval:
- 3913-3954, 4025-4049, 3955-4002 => 5.1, 43.1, 53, 47.4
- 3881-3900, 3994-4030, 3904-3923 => -4.6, 33.3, 54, 37.2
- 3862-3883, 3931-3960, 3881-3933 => 3.4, 45.2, 40.9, 43.2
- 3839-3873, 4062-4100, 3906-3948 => 2.1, 44.5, 45.6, 44.8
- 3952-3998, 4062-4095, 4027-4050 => -3.9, 41.1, 47.9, 45.3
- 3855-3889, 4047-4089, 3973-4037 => -4.6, 42.3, 50.6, 47.9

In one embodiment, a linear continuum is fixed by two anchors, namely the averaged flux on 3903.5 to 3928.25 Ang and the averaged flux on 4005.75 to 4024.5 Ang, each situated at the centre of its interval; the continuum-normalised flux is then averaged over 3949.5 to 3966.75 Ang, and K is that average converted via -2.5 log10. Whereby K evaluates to 0.259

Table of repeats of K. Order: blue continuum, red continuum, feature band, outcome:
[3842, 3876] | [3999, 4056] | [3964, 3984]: 0.431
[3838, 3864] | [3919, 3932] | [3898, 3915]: -0.056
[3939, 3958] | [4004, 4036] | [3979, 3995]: 0.008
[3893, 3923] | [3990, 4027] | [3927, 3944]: 0.267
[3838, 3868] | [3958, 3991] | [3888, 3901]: 0.192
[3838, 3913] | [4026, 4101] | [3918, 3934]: 0.042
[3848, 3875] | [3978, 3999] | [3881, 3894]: 0.460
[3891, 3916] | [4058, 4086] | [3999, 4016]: -0.112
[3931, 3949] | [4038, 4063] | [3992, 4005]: -0.134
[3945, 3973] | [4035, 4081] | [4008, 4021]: -0.228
